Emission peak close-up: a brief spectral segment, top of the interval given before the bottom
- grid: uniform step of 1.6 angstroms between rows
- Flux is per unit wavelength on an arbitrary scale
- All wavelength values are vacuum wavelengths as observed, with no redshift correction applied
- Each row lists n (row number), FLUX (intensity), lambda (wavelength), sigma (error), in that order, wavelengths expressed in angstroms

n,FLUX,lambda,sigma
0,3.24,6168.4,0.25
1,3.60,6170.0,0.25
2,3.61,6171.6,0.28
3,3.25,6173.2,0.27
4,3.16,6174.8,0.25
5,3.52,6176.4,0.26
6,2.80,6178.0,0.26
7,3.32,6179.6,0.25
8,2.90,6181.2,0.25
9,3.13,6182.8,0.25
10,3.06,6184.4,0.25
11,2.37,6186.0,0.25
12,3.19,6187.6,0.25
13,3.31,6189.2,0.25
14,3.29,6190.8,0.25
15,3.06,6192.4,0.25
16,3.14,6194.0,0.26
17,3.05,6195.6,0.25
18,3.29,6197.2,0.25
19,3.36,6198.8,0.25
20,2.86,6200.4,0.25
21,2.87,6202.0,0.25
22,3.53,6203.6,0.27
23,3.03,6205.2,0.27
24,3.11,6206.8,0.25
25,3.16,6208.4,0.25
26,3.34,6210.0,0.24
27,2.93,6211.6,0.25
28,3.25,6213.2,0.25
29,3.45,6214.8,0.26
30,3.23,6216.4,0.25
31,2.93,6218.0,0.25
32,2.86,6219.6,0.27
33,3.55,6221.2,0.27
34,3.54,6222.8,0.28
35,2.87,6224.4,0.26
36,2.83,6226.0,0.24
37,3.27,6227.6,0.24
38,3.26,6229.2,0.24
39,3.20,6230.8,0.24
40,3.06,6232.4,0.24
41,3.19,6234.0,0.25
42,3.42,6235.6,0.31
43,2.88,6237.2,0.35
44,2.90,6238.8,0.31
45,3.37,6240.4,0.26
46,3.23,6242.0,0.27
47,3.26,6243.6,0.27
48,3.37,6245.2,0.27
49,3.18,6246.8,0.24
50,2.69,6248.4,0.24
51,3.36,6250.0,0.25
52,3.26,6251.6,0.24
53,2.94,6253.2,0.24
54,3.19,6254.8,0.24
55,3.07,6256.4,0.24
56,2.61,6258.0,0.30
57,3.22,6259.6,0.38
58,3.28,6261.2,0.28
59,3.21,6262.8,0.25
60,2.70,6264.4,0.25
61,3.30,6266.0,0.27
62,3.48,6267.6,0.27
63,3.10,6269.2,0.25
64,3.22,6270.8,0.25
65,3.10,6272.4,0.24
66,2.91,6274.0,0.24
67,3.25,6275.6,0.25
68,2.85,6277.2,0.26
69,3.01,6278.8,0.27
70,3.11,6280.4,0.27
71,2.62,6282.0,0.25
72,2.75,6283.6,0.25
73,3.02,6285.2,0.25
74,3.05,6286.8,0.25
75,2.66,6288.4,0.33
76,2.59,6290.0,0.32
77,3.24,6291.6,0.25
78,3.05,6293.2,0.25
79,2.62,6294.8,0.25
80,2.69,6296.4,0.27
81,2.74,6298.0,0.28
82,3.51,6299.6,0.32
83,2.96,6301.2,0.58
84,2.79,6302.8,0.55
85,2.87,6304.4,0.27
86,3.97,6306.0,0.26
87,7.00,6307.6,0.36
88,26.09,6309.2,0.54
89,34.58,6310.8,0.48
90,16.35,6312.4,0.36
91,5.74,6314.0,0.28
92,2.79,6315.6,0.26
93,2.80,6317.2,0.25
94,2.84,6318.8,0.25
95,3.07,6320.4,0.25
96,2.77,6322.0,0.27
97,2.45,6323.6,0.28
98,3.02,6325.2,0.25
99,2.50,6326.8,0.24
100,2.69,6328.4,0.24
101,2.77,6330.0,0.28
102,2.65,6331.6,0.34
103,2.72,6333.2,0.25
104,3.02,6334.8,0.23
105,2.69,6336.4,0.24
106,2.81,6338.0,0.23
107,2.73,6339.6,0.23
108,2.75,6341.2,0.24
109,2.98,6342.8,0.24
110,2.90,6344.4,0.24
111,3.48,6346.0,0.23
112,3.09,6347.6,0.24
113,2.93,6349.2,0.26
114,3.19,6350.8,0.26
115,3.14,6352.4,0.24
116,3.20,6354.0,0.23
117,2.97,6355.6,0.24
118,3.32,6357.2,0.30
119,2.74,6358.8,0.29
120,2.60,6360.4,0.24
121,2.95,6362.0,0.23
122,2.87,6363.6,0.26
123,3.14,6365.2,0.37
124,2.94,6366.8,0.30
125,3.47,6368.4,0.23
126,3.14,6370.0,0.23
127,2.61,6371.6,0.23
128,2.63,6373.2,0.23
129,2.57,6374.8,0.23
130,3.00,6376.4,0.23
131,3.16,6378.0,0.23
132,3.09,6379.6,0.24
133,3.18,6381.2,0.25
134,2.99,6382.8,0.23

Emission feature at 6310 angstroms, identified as H-beta 4861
